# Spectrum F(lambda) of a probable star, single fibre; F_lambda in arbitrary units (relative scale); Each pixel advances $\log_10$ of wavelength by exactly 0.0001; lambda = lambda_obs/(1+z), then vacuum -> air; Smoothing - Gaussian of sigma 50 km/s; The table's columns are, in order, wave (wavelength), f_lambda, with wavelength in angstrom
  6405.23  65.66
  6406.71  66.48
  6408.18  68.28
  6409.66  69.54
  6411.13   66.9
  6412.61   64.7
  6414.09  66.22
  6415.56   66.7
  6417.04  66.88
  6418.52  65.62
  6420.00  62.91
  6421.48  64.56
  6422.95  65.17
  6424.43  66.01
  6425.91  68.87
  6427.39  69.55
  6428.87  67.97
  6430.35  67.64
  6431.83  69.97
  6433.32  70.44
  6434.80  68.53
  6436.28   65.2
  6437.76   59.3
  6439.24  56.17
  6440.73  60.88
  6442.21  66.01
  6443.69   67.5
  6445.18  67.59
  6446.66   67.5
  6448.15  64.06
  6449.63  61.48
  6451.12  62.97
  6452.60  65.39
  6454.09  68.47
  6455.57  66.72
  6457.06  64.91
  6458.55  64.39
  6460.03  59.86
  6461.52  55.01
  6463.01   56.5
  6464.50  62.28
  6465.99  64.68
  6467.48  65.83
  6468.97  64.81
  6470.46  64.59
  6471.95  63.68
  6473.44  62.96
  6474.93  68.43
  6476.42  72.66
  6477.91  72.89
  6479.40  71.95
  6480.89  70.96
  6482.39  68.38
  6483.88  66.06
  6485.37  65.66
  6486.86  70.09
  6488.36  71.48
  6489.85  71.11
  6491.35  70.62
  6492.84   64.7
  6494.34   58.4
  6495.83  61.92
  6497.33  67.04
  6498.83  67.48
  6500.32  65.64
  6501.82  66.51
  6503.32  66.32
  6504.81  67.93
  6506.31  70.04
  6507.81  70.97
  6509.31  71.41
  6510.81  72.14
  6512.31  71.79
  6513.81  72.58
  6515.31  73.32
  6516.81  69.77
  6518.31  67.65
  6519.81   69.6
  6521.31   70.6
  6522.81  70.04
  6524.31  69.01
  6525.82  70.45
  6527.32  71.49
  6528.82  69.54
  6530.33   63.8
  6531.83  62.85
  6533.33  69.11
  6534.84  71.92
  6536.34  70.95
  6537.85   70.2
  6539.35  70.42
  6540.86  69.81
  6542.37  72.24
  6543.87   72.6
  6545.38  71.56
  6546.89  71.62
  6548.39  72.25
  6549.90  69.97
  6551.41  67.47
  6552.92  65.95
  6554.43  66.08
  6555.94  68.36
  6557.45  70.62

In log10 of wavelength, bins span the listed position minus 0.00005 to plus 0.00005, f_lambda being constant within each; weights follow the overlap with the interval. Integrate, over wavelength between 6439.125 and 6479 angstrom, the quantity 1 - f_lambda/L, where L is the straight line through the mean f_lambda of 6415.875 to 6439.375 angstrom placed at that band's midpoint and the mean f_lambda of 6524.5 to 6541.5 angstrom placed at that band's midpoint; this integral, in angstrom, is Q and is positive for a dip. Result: 1.5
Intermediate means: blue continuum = 66.2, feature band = 64.6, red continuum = 69.1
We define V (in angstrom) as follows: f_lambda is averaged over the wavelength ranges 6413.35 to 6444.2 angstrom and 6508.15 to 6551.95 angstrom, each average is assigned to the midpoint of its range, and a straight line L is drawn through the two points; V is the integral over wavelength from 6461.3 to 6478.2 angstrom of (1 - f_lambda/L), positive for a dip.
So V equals 0.75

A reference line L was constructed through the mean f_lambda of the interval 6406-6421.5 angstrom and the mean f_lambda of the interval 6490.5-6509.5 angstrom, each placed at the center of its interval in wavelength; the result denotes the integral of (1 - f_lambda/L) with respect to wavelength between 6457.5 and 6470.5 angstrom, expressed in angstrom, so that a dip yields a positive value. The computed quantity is 0.9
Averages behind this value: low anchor 66.3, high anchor 66.7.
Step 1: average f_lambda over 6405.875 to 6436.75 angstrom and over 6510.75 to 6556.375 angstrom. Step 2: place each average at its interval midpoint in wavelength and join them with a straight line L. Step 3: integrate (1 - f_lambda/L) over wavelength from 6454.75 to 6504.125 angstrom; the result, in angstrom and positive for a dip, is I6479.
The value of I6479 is 1.87 angstrom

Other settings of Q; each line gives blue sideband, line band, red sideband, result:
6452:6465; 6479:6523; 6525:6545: -1.45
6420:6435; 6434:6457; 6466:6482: 1.06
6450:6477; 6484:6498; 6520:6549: -0.09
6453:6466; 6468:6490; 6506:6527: -1.01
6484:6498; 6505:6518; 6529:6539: -0.72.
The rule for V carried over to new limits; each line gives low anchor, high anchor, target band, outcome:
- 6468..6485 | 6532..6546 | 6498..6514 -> 0.0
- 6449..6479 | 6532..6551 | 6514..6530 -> -0.2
